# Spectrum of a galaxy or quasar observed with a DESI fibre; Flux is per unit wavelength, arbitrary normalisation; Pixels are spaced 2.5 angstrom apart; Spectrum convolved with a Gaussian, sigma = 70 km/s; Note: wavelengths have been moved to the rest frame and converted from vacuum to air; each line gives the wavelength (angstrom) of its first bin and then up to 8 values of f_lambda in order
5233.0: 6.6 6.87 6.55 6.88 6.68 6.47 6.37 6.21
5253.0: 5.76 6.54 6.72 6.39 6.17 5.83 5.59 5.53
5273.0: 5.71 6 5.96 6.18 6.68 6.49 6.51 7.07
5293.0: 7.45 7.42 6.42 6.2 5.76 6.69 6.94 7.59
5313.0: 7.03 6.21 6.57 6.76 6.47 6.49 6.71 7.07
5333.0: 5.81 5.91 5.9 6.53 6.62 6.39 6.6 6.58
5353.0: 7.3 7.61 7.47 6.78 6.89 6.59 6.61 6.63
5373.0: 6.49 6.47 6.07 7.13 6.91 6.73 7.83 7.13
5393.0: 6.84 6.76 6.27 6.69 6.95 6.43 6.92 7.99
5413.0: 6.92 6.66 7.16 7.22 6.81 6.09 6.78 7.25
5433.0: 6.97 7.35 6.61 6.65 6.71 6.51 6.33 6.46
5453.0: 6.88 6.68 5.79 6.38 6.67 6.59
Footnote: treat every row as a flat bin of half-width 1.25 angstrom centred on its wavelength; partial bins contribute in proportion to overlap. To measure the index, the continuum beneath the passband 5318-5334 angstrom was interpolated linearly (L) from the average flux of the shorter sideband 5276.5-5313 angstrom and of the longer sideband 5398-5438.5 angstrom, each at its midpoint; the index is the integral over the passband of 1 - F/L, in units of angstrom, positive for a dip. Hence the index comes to 0.4 angstrom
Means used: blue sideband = 6.68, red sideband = 6.91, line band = 6.56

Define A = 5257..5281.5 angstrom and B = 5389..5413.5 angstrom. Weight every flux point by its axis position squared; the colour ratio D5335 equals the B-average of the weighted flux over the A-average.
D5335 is 1.21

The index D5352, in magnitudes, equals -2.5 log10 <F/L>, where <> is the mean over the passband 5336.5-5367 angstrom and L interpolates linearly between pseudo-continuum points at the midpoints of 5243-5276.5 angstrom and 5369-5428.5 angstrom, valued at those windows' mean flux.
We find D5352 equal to -0.028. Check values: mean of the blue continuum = 6.12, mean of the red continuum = 6.83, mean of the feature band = 6.76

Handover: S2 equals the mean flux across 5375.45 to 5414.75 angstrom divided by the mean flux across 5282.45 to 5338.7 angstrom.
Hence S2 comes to 1.04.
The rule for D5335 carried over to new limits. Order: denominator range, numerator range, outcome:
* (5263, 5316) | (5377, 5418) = 1.12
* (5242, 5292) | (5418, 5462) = 1.14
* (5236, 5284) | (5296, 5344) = 1.07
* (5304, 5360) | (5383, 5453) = 1.06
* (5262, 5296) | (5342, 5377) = 1.11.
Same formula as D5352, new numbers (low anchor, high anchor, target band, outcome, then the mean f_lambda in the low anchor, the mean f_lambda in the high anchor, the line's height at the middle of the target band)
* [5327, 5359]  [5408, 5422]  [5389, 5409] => 0.04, 6.65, 7.16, 7.05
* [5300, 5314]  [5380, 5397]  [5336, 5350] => 0.08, 6.72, 7.03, 6.86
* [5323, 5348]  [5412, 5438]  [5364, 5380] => 0.01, 6.4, 6.91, 6.6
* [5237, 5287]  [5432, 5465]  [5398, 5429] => -0.05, 6.24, 6.61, 6.54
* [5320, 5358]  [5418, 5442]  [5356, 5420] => -0.02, 6.61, 6.87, 6.75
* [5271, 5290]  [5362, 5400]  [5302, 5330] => -0.04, 6.22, 6.75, 6.41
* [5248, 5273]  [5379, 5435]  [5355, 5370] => -0.04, 6.08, 6.93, 6.67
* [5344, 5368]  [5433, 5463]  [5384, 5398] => -0.03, 6.89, 6.6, 6.78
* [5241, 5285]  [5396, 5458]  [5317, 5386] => -0.02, 6.18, 6.78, 6.51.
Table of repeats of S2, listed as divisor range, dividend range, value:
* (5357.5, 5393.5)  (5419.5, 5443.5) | 1.00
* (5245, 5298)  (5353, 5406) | 1.08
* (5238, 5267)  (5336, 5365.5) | 1.06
